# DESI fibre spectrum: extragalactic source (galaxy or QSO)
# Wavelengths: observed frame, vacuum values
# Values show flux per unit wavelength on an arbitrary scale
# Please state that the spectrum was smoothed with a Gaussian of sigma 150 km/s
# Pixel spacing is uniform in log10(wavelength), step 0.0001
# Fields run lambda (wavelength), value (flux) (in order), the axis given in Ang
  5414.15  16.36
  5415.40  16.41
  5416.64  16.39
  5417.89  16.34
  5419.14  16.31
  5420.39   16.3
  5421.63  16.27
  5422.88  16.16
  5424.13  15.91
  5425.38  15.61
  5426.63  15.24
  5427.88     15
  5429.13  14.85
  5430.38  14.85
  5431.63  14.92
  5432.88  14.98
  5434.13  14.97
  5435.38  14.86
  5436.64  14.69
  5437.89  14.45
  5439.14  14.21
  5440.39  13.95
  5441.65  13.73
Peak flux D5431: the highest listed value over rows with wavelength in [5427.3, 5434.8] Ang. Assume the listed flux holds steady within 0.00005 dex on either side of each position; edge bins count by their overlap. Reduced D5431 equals 15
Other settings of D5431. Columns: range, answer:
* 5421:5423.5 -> 16.27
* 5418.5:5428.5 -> 16.31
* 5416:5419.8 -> 16.39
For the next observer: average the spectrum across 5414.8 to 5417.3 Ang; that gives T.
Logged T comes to 16.4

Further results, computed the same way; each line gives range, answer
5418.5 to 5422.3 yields 16.3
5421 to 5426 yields 16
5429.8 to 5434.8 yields 14.9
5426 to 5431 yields 15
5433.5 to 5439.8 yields 14.6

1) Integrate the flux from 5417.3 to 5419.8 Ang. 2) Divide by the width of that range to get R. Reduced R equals 16.3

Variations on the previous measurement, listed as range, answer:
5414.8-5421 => 16.4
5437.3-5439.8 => 14.4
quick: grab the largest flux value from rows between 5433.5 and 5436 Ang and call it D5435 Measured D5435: 14.97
